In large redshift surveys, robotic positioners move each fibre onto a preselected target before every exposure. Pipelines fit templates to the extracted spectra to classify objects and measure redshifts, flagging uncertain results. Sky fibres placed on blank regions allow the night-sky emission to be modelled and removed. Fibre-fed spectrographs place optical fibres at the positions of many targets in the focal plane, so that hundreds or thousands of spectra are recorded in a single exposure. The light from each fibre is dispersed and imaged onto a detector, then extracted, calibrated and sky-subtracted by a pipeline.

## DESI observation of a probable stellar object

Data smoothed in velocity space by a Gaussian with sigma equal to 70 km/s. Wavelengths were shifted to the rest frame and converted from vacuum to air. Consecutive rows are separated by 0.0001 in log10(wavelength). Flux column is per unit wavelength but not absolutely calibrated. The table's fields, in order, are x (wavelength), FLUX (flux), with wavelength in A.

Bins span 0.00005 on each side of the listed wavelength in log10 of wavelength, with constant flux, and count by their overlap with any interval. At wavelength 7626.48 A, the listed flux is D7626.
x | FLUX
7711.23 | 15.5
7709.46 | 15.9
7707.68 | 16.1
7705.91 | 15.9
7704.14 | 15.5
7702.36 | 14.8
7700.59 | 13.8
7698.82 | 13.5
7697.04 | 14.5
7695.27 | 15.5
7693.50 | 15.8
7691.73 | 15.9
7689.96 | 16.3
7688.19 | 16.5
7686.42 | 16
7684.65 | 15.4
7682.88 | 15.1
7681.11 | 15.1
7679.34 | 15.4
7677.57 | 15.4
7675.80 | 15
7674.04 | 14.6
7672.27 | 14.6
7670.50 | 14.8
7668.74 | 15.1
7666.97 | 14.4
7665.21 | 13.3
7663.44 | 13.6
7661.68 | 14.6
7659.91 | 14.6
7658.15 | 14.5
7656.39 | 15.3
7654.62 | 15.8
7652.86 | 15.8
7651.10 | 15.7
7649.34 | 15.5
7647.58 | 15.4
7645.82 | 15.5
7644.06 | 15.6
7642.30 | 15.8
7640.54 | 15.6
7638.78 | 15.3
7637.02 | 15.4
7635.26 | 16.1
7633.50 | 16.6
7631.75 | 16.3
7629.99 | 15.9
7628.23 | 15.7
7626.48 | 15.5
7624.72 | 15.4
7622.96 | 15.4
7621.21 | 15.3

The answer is 15.5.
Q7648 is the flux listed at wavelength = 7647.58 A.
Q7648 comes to 15.4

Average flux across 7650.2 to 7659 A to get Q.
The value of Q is 15.4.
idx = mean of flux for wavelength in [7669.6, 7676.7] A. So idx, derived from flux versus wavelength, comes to 14.8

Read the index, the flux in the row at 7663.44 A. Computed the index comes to 13.6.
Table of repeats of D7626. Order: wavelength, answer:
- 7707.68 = 16.1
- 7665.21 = 13.3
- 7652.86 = 15.8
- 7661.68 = 14.6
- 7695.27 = 15.5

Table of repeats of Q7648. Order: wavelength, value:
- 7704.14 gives 15.5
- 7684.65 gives 15.4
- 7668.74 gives 15.1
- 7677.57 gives 15.4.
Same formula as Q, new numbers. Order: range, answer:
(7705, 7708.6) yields 16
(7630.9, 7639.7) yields 15.9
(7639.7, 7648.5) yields 15.6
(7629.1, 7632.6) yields 16.1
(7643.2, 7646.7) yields 15.6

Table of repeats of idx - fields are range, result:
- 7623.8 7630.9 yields 15.6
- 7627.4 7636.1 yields 16.1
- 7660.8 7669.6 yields 14.2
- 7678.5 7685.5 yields 15.2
